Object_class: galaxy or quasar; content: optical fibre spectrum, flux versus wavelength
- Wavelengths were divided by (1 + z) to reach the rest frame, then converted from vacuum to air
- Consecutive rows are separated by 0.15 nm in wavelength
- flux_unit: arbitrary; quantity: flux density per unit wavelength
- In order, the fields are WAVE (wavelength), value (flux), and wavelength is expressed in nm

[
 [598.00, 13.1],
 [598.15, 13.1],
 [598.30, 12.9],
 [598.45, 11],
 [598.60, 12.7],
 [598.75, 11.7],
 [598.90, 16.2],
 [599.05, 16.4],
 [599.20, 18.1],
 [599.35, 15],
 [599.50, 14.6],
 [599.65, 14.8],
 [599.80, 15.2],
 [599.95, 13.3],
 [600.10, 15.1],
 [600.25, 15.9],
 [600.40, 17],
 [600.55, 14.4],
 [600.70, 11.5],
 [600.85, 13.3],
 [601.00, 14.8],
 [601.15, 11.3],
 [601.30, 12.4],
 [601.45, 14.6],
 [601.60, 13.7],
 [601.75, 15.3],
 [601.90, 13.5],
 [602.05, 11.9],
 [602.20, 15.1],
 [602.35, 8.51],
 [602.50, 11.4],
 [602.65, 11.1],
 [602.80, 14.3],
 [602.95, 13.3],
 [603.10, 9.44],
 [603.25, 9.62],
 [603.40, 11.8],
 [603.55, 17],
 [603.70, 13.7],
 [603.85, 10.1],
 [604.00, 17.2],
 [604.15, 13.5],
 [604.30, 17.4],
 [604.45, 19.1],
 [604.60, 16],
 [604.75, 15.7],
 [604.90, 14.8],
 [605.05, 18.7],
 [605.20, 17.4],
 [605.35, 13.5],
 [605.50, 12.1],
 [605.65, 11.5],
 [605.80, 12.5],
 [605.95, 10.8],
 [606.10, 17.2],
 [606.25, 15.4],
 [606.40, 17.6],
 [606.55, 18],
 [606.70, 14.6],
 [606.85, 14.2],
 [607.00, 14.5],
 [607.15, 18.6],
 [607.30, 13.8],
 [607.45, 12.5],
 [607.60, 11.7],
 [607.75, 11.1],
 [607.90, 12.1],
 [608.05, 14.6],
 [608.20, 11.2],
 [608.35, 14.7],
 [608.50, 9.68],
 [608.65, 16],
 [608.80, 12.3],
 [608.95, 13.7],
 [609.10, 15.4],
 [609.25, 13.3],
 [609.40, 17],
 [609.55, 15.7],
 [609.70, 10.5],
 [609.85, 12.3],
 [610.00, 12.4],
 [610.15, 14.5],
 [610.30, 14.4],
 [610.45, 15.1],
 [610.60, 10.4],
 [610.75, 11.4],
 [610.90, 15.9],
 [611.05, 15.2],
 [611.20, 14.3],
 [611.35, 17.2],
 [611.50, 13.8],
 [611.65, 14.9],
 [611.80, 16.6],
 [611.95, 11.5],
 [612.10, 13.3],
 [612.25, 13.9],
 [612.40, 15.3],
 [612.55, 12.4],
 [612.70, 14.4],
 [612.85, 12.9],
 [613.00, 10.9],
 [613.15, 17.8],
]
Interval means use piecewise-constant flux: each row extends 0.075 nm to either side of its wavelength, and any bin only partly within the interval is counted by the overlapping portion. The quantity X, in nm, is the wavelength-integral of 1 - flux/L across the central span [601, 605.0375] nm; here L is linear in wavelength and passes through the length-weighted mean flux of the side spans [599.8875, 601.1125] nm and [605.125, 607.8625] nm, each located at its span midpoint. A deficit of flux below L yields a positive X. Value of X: 0.19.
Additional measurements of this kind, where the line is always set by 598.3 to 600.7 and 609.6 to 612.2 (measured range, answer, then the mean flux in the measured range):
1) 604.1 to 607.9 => -0.19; 14.8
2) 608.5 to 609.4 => -0.01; 14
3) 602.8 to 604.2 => 0.14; 12.9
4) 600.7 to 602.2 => 0.11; 13.4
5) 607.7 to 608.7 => 0.09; 12.7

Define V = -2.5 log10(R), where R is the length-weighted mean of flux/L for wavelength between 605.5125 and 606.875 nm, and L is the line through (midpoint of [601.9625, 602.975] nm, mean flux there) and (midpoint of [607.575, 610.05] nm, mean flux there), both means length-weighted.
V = -0.14 mag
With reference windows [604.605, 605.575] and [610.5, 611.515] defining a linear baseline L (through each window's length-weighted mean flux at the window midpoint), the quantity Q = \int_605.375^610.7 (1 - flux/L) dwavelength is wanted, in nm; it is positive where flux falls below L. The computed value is 0.36 nm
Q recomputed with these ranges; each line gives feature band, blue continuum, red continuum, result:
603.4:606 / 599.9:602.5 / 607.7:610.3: -0.24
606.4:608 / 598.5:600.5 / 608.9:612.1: 0.01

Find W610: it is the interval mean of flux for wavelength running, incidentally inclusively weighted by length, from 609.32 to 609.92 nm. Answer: 13.9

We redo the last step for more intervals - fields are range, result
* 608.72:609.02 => 13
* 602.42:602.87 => 12.2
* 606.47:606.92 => 15.6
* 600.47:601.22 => 13.1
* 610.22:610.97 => 13.4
